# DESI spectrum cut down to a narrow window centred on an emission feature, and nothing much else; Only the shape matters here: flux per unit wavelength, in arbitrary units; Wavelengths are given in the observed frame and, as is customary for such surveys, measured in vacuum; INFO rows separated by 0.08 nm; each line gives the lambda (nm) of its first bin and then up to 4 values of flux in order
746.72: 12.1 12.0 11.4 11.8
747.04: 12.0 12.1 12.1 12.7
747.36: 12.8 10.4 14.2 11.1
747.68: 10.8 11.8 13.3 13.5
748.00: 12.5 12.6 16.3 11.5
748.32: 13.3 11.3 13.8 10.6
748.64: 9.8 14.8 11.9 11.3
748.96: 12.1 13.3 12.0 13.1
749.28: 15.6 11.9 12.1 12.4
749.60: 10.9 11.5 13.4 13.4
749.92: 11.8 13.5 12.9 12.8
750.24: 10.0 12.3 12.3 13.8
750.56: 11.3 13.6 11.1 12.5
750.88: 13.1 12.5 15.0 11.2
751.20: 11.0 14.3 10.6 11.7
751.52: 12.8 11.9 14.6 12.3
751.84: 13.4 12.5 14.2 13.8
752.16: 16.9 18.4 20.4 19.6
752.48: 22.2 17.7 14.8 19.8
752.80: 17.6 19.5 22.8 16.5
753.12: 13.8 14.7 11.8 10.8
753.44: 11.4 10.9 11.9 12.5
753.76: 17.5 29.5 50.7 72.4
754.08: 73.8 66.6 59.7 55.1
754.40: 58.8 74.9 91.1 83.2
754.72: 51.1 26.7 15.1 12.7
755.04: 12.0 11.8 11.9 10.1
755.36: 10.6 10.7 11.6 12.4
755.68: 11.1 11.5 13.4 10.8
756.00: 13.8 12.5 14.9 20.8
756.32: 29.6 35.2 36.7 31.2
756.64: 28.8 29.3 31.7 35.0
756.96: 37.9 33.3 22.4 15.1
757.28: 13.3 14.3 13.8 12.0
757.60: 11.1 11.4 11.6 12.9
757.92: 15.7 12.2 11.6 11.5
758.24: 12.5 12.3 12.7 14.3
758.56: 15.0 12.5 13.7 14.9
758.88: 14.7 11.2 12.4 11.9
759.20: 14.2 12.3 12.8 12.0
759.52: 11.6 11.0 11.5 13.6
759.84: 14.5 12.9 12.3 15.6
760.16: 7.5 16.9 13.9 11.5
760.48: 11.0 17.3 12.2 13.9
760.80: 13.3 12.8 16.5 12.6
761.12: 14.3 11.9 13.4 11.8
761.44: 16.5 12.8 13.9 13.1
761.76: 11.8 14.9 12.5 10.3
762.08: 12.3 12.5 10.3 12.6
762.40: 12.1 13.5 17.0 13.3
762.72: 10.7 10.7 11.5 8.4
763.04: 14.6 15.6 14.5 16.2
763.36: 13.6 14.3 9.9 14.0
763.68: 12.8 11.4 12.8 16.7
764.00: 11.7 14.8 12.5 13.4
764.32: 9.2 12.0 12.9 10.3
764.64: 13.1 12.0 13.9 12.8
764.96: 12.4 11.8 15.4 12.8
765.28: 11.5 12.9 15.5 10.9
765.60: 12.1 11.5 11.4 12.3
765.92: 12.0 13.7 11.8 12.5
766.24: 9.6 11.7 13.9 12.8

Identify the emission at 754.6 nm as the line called H-alpha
